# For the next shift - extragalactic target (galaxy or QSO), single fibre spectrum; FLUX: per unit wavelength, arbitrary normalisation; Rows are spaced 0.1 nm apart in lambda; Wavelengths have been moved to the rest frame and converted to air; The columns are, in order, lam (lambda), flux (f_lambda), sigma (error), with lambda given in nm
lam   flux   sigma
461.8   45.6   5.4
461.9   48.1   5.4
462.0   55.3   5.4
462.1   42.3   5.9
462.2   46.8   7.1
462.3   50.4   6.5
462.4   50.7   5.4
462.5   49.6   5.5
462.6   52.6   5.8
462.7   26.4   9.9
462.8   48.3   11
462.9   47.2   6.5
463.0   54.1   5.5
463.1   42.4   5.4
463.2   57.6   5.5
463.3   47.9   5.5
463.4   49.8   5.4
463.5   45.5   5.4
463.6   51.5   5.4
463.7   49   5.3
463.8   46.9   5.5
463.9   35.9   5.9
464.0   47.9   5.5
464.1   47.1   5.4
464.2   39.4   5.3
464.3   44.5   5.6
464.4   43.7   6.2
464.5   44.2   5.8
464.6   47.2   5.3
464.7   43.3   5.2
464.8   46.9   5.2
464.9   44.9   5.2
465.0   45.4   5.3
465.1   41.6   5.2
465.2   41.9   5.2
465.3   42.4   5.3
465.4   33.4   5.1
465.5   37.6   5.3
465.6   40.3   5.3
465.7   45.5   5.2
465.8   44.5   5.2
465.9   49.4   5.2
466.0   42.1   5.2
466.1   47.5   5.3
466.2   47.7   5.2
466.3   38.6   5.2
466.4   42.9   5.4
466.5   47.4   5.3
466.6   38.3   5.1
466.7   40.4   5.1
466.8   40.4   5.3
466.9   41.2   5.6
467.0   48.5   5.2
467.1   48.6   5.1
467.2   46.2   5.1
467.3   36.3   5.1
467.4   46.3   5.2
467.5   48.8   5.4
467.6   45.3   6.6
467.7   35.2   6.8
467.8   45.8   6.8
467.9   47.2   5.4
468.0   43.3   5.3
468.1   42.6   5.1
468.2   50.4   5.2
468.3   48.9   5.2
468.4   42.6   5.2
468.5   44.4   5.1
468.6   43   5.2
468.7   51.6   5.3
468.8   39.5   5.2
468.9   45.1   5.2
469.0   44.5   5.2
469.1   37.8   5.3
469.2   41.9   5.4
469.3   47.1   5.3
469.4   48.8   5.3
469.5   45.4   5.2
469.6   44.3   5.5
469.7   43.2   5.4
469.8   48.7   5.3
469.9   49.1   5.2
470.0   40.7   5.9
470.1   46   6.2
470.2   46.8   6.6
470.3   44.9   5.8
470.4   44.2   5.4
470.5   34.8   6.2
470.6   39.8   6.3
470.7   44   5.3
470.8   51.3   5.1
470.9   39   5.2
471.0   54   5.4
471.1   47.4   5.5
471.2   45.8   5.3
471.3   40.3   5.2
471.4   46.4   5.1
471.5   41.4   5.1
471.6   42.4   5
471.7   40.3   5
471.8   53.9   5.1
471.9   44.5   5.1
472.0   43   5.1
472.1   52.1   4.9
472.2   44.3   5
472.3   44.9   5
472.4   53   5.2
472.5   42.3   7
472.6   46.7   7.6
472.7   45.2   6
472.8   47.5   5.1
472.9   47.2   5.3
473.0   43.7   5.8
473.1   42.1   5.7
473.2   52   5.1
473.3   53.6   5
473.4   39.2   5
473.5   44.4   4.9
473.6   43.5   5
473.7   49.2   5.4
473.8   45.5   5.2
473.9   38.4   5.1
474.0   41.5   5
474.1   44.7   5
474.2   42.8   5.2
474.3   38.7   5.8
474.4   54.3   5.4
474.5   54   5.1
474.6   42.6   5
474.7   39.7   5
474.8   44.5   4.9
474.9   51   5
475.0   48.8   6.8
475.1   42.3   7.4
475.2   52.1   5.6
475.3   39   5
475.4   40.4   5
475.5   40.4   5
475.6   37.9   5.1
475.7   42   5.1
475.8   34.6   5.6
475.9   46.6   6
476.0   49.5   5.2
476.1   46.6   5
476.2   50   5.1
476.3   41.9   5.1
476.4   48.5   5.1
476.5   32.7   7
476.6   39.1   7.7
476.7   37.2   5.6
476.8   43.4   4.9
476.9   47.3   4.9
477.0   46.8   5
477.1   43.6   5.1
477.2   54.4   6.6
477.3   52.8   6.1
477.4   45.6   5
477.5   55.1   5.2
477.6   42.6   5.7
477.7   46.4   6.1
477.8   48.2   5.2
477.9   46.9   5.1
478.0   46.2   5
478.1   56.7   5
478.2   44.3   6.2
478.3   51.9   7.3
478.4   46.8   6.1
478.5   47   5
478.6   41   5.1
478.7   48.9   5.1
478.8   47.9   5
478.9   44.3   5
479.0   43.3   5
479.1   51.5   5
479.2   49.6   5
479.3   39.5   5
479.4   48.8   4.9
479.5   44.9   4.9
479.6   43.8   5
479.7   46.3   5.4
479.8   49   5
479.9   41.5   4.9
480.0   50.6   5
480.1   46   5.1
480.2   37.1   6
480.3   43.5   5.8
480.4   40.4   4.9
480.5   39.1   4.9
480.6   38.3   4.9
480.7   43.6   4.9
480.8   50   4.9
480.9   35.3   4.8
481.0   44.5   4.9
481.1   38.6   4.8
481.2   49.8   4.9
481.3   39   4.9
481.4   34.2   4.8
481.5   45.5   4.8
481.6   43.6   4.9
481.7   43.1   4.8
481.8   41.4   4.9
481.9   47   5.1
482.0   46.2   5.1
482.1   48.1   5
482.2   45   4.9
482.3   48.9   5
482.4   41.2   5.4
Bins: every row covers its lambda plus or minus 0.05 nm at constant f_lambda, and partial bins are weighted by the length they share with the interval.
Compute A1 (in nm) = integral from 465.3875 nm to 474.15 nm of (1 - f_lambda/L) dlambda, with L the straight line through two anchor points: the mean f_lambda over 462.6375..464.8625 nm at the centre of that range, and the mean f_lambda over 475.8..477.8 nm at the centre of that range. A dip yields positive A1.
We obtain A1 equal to 0.21 nm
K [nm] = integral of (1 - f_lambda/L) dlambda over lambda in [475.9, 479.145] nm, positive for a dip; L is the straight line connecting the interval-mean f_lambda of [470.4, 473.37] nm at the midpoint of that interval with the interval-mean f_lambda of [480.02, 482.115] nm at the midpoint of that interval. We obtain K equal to -0.21 nm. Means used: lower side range 45.6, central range 46.5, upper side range 42.6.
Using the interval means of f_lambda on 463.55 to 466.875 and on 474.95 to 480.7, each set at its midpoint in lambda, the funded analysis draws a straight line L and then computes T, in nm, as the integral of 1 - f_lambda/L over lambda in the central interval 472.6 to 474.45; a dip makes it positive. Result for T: -0.03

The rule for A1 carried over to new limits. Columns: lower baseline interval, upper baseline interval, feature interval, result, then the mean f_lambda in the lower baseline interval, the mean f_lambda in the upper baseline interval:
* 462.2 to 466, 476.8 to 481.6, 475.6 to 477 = 0.08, 45.3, 45.5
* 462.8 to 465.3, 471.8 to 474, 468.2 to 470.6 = 0.08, 46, 45.9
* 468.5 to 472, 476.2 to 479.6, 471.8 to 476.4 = 0.02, 44.6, 46.2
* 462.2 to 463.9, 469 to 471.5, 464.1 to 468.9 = 0.25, 47.7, 44.6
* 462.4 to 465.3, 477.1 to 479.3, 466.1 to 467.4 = 0.08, 45.8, 47.9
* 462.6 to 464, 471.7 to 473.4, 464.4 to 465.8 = 0.12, 46.6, 46.8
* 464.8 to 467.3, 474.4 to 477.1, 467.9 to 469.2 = -0.03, 43.1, 44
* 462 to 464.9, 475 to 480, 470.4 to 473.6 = 0.04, 46.5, 45.5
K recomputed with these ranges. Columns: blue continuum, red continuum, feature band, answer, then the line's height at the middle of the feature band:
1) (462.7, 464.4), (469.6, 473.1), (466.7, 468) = 0.053 nm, 45.9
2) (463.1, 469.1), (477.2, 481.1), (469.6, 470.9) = 0.018 nm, 44.9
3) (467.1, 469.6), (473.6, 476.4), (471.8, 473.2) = -0.059 nm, 44.5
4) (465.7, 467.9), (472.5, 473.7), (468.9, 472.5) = 0.015 nm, 45.2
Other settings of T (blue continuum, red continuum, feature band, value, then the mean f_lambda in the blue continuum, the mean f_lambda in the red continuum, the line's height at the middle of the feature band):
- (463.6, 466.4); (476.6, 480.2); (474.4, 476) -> 0.06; 43.8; 46.6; 45.9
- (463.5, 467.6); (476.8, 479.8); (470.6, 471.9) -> 0.00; 43.9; 47.3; 45.4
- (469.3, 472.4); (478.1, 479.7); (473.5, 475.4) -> 0.03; 45.2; 46.6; 45.8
